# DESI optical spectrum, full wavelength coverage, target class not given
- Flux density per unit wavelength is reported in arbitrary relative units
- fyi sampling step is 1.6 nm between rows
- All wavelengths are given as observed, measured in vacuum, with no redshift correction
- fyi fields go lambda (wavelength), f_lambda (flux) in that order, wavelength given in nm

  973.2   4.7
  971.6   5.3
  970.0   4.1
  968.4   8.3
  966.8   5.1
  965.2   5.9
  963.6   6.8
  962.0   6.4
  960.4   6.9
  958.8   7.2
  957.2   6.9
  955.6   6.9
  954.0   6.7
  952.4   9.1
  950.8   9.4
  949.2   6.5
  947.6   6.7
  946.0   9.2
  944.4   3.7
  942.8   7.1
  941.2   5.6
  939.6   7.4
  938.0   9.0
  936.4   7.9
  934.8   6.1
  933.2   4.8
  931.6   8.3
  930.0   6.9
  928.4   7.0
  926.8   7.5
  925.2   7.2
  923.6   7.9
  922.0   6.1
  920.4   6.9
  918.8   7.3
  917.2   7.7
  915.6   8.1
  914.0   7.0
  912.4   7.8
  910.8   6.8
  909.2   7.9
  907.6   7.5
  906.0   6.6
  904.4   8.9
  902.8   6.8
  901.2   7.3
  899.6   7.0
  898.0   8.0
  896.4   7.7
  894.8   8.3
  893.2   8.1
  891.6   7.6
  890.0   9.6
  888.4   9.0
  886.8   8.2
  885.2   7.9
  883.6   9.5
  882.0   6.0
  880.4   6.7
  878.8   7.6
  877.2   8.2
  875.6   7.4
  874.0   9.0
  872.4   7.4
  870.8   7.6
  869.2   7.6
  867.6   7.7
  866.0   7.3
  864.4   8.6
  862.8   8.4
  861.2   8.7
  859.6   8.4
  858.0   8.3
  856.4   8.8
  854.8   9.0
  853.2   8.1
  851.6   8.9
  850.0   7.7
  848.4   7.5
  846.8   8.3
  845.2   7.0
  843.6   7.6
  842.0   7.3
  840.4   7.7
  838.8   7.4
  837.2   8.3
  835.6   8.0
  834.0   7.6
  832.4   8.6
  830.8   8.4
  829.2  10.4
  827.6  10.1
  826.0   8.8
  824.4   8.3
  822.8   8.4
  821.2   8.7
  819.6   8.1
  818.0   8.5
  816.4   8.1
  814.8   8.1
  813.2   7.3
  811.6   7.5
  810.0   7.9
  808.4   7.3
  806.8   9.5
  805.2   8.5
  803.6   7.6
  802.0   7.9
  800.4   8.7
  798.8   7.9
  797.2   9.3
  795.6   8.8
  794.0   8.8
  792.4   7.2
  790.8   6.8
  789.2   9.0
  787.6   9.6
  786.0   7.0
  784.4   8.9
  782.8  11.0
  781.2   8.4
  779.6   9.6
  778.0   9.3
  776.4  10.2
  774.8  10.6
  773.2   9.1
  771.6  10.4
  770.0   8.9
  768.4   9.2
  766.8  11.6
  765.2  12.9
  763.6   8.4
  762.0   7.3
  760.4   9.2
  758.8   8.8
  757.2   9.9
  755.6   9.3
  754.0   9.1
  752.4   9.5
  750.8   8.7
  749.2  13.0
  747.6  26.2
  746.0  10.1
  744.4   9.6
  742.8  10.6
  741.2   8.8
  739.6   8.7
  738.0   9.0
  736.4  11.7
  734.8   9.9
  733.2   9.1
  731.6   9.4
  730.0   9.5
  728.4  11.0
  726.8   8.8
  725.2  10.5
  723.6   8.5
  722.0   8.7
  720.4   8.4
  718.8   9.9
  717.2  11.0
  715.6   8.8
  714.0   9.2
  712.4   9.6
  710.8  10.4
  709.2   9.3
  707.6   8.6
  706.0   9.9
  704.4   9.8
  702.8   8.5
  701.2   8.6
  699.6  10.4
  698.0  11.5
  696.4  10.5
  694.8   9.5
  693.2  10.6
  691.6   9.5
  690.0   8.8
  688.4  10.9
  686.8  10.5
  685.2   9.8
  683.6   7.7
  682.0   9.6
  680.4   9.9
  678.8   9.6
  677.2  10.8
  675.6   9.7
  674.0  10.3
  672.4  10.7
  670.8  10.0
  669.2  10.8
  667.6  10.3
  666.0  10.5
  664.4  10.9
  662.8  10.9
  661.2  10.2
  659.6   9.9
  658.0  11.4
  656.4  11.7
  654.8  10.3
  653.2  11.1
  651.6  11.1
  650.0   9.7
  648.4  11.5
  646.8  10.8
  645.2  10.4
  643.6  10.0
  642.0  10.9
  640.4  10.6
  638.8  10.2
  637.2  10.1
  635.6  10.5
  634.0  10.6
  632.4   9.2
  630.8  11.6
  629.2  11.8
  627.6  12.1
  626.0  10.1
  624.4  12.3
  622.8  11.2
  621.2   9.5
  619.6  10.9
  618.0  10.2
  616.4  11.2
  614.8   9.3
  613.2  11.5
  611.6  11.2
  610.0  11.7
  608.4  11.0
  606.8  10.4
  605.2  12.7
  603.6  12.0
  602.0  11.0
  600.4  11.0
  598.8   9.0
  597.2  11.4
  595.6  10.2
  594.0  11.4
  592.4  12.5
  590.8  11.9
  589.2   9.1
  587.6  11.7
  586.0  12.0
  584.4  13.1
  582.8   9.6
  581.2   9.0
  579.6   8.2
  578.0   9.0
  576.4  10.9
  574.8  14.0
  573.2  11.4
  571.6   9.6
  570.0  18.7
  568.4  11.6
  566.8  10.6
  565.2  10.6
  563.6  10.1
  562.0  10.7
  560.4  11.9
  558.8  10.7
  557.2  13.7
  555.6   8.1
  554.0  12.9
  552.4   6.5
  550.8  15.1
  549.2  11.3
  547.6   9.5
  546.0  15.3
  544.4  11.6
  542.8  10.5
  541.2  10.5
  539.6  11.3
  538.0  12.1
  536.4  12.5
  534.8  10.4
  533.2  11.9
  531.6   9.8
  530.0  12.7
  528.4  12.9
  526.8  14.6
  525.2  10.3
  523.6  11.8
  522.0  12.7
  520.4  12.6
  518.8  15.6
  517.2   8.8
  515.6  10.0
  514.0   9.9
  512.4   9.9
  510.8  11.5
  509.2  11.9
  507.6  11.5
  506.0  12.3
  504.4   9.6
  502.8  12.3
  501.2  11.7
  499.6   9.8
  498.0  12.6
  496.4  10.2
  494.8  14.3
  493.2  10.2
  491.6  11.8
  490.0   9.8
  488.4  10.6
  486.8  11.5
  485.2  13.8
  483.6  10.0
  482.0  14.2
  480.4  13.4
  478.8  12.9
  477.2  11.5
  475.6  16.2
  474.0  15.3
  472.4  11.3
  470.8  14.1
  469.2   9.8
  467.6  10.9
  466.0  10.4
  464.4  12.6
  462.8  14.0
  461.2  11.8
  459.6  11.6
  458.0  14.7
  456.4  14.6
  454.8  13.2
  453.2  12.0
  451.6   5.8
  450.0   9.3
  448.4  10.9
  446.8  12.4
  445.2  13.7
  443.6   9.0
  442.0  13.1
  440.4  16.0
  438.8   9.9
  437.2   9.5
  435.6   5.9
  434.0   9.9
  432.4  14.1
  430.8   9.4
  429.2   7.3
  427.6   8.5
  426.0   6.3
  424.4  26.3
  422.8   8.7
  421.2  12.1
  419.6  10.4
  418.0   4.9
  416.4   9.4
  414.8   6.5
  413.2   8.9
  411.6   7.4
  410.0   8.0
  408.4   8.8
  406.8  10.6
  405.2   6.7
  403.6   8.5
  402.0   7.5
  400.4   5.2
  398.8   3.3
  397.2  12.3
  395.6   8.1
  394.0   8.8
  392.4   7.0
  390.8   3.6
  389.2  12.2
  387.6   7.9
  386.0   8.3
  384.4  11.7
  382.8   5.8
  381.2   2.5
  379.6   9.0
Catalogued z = 0.14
